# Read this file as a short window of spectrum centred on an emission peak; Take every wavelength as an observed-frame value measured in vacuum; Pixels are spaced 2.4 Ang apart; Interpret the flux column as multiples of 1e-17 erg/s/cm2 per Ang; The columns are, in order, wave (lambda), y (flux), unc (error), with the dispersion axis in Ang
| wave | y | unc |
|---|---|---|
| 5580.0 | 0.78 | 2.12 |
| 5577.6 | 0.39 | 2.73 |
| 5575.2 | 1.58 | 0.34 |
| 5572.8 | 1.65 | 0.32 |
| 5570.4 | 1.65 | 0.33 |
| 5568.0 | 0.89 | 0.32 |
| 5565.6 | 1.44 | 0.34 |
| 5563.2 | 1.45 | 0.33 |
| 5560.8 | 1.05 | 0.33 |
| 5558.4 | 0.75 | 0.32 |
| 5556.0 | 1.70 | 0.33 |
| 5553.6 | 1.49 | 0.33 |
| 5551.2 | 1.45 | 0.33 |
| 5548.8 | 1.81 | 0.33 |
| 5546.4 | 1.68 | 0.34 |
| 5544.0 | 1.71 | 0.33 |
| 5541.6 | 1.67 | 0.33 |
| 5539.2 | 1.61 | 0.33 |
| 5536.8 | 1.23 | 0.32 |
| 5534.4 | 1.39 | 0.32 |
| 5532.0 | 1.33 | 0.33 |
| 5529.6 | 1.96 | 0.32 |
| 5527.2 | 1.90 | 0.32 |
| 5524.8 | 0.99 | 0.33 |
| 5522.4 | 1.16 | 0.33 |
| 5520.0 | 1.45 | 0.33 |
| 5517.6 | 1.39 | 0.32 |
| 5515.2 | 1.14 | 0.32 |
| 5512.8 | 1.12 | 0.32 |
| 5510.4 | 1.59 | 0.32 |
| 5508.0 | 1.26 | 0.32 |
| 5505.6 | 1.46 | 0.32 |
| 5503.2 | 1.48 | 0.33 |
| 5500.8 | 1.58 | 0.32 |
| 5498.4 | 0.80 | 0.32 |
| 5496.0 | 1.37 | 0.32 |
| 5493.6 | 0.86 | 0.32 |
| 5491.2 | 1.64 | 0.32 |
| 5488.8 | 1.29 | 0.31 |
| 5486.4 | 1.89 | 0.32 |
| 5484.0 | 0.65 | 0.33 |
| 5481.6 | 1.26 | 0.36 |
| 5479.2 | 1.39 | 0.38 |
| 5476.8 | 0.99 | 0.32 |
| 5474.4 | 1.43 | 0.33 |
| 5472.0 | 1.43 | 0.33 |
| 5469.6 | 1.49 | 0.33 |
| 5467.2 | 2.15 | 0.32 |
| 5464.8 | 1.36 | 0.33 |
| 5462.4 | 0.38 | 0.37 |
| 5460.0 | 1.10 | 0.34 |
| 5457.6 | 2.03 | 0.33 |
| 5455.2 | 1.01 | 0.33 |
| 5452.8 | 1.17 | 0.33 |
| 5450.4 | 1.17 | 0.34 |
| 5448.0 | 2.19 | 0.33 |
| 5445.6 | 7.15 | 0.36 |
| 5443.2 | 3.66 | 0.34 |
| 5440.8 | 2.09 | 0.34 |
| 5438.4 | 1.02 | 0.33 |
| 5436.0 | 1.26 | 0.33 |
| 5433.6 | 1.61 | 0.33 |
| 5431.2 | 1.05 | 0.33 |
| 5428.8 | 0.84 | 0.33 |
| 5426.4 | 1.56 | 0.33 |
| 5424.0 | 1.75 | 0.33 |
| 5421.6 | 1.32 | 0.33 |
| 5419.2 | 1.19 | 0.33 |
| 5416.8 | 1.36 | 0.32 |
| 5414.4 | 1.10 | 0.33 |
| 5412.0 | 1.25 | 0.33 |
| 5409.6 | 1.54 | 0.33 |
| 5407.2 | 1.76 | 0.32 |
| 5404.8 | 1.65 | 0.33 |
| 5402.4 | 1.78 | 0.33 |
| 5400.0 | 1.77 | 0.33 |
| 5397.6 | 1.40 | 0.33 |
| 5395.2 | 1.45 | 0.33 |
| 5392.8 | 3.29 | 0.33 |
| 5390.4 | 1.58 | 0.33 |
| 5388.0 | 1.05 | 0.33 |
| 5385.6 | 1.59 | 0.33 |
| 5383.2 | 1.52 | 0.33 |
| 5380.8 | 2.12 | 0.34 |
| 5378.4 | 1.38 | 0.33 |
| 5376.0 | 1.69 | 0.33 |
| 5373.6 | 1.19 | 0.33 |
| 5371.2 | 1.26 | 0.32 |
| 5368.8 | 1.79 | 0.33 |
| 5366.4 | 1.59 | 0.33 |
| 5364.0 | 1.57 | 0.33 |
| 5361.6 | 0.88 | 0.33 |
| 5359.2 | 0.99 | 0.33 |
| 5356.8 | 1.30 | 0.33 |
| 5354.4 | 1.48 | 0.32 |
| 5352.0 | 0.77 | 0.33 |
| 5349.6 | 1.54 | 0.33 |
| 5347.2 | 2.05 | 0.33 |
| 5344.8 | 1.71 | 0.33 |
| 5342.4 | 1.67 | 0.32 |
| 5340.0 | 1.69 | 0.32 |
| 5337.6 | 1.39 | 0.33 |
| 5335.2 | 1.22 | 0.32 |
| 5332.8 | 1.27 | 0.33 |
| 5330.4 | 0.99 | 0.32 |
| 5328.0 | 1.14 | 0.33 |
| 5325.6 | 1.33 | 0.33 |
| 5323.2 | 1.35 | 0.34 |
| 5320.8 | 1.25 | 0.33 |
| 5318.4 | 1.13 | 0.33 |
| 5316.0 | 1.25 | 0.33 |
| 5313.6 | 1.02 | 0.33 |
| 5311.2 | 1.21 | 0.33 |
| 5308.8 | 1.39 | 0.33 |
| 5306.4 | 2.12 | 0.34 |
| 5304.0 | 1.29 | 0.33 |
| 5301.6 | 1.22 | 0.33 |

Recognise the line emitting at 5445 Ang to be [O III] 5007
